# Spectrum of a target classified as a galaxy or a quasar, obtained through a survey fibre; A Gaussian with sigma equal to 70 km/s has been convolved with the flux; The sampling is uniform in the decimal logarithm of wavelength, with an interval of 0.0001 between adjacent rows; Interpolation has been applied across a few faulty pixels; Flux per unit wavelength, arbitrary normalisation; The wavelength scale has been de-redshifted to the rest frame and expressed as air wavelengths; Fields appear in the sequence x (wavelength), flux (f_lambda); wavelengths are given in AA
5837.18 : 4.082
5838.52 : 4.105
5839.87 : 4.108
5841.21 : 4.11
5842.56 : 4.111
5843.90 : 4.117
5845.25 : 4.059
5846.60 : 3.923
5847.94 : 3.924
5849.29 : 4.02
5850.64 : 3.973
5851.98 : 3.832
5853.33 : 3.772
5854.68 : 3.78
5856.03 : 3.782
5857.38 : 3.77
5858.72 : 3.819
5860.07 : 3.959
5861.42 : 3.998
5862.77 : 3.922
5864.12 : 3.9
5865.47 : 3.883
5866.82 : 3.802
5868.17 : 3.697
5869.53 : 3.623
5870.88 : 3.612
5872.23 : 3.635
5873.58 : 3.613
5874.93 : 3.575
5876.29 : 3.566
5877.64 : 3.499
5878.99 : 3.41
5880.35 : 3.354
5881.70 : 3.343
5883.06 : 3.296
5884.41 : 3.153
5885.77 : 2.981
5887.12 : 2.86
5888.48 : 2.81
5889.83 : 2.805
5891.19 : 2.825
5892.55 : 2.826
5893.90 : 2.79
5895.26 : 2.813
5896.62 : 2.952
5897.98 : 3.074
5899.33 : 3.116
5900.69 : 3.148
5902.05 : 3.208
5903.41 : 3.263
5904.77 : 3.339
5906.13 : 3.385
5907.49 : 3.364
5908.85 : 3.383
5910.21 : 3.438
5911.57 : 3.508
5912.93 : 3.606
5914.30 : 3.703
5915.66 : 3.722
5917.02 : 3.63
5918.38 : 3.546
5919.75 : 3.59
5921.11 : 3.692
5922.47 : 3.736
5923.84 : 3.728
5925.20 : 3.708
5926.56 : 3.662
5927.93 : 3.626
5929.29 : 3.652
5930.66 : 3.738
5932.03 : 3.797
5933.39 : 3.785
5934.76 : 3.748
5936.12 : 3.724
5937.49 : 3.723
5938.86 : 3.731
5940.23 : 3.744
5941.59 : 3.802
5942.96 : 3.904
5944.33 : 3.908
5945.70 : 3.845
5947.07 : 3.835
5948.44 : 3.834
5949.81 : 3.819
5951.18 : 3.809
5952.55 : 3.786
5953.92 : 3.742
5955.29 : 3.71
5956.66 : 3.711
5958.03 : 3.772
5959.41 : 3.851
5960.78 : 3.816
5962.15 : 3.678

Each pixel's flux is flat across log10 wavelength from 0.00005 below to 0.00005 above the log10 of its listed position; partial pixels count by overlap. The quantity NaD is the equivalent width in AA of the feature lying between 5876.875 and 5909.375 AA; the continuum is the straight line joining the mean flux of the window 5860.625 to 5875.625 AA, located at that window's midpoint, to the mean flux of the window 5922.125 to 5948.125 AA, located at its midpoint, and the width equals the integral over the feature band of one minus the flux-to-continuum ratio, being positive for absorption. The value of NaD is 5.4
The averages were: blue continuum 3.75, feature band 3.13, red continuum 3.76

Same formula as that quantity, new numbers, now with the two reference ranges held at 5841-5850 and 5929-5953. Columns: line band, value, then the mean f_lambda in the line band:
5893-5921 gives 3.91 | 3.33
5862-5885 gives 2.18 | 3.58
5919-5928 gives 0.36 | 3.68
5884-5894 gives 2.66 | 2.88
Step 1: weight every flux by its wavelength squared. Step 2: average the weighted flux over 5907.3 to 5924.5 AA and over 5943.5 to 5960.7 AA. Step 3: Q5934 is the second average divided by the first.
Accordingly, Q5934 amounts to 1.1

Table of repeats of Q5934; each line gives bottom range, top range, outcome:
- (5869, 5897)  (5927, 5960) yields 1.20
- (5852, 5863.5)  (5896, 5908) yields 0.85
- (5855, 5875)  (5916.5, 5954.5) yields 1.01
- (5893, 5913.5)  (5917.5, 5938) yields 1.16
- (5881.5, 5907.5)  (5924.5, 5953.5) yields 1.25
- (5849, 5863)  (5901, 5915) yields 0.90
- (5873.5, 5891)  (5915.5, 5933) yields 1.16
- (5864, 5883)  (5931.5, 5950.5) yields 1.08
